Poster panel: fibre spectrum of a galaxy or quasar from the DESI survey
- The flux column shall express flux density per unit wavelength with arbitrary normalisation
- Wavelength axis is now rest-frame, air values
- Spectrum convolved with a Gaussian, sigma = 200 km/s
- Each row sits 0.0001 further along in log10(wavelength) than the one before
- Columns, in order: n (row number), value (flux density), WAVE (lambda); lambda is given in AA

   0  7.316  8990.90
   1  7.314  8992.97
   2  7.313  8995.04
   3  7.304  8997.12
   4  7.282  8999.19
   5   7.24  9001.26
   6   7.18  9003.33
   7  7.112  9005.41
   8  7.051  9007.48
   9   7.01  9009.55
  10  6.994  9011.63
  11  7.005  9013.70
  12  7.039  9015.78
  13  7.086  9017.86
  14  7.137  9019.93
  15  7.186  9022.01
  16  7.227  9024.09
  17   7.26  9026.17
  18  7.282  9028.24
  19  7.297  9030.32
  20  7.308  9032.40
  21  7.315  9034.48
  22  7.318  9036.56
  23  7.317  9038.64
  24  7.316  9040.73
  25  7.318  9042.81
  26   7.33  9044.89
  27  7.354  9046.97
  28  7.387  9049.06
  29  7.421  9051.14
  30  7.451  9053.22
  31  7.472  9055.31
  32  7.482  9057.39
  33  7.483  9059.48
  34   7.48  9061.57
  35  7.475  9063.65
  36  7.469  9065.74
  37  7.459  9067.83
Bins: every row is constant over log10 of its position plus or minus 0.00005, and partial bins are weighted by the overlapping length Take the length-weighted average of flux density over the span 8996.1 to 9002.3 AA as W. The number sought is 7.28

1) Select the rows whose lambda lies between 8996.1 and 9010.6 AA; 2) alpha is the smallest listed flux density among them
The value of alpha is 7.01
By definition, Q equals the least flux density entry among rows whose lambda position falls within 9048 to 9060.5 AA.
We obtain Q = 7.387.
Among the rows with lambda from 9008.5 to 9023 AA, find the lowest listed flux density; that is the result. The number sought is 6.994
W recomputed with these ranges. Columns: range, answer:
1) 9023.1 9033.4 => 7.28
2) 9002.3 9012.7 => 7.07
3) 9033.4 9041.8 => 7.31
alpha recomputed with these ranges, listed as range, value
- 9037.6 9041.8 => 7.316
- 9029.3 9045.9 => 7.297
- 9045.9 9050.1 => 7.354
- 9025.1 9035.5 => 7.26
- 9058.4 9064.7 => 7.475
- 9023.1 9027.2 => 7.227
